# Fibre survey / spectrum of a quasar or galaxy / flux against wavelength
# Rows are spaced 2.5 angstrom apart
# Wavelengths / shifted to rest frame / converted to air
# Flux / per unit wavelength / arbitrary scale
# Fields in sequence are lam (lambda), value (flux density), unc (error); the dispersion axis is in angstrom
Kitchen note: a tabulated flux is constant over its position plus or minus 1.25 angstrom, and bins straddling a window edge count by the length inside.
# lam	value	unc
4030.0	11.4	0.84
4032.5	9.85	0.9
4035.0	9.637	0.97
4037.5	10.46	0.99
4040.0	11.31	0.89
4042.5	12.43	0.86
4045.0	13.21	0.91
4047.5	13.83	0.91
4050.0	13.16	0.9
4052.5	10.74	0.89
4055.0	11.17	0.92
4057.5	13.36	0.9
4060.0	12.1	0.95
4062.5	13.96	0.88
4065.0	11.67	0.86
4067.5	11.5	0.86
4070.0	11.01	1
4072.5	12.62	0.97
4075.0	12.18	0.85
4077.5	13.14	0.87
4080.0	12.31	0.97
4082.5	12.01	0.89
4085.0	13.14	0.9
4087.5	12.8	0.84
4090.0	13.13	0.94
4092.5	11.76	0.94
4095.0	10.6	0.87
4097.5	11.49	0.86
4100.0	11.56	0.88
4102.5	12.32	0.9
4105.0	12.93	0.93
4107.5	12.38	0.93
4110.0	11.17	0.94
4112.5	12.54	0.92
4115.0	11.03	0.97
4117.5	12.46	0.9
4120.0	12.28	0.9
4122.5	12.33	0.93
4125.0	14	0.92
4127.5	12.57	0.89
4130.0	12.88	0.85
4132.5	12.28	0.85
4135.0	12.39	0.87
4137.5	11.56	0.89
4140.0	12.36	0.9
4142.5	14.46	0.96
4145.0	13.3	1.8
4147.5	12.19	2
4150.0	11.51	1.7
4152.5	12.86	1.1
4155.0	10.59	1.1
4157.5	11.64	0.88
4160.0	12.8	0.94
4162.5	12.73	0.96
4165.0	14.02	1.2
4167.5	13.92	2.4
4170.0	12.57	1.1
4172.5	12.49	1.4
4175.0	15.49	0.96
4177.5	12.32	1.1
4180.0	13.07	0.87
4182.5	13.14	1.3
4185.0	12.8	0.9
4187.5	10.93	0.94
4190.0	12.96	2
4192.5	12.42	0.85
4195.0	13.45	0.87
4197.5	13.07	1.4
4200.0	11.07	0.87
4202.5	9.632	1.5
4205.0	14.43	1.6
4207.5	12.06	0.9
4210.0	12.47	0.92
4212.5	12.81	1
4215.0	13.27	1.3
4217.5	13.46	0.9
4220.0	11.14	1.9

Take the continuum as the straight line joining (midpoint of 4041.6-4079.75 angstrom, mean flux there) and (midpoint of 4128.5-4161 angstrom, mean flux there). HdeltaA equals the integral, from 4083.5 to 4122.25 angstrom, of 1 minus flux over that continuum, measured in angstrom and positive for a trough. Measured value 0.86 angstrom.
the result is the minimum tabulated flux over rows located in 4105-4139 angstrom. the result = 11.03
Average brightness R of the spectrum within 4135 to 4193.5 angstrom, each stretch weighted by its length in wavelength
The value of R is 12.7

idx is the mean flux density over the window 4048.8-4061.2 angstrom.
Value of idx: 12.1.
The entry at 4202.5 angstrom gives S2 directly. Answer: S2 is 9.632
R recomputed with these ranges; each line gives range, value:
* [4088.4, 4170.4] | 12.4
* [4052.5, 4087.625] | 12.3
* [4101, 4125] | 12.2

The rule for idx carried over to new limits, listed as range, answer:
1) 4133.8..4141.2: 12.1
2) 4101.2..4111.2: 12.2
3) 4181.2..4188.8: 12.3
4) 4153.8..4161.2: 11.7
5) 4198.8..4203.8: 10.4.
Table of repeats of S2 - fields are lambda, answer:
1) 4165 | 14.02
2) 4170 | 12.57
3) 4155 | 10.59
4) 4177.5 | 12.32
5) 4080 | 12.31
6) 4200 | 11.07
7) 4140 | 12.36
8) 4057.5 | 13.36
